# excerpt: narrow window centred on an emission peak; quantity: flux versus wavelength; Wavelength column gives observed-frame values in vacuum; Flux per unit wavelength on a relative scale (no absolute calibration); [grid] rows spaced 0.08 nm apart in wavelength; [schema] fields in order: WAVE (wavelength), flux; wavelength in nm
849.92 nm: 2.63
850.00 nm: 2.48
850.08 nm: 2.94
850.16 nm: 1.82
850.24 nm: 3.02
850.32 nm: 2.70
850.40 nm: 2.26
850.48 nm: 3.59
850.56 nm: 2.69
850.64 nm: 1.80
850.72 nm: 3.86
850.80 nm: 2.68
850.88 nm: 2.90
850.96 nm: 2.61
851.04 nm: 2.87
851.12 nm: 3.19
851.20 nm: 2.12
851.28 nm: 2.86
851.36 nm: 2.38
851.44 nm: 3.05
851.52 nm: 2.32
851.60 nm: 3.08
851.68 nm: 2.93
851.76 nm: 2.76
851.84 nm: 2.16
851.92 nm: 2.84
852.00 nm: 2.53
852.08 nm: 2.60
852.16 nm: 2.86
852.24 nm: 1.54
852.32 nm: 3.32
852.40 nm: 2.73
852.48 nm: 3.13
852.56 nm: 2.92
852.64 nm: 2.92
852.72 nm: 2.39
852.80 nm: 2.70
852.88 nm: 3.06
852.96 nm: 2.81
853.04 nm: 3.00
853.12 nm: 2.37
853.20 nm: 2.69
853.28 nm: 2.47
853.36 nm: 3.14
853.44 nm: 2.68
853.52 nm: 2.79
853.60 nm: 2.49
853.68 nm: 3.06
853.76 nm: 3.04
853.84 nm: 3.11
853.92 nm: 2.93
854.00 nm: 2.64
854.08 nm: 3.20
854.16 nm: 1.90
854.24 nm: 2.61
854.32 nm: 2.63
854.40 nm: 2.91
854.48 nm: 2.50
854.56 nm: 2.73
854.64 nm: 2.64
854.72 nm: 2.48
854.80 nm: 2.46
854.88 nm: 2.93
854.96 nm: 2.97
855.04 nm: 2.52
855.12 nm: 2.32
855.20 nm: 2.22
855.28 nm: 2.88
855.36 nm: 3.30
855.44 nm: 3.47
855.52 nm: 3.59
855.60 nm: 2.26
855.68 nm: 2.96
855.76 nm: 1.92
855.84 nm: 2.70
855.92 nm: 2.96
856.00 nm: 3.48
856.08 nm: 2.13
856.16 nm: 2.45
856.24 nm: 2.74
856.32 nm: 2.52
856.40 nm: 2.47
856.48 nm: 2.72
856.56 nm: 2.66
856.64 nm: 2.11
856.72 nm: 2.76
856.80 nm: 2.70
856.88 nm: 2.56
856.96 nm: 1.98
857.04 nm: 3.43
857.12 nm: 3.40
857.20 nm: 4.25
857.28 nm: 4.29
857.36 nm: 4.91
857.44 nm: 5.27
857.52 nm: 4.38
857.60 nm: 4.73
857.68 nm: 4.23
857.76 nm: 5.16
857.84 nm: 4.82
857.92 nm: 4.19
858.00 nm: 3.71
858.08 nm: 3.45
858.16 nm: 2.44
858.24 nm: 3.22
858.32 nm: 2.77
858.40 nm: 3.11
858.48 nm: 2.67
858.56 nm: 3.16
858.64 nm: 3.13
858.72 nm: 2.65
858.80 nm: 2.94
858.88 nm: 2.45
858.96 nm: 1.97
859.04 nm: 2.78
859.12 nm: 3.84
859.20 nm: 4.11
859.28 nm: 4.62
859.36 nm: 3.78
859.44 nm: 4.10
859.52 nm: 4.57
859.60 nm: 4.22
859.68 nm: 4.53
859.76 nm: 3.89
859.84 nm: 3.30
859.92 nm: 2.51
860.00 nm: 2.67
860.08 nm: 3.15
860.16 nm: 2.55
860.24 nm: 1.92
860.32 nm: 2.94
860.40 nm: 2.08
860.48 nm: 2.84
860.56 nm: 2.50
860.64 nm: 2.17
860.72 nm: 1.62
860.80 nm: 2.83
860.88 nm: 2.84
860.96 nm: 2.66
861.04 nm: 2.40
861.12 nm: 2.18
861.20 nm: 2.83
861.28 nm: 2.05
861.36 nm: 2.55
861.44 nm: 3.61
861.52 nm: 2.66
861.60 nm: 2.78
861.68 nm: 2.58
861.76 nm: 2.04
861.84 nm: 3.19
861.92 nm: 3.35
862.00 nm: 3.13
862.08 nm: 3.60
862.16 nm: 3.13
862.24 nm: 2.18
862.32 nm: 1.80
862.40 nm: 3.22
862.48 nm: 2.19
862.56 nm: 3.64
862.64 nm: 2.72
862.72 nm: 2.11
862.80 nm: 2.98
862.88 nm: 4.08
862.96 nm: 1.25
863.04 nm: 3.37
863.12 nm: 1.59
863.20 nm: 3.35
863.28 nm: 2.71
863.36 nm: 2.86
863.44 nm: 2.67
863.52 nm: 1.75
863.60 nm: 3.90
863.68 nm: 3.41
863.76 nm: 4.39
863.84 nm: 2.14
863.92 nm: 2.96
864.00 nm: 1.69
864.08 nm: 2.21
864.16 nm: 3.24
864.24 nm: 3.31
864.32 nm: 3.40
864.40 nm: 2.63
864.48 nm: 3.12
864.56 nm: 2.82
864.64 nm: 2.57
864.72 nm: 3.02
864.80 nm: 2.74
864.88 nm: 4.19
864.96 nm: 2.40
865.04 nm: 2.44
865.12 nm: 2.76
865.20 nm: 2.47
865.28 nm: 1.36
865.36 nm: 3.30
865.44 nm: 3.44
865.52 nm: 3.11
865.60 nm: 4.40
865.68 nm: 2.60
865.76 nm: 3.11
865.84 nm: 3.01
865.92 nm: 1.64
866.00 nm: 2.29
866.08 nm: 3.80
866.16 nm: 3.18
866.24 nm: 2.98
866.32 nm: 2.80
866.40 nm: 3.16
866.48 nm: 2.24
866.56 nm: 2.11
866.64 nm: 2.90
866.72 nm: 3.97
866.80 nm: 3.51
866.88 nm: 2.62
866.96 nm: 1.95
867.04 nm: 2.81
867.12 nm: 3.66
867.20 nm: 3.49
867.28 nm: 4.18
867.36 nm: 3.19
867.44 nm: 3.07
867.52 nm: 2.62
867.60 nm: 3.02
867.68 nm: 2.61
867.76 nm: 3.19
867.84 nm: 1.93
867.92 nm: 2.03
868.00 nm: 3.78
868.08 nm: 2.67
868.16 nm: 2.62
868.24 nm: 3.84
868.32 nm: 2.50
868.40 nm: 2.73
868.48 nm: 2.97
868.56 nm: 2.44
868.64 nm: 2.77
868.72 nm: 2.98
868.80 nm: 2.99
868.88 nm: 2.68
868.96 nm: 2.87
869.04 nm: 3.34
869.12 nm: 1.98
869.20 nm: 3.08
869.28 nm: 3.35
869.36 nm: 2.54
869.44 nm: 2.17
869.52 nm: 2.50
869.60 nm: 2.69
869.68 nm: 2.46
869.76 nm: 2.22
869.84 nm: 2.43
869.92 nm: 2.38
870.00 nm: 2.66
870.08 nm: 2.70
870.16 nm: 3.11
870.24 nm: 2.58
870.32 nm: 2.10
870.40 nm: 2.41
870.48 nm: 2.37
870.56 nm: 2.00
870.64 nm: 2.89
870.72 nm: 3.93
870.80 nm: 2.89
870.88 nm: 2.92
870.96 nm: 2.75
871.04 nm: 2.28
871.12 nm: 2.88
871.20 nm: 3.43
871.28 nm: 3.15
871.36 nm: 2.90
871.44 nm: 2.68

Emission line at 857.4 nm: [S II]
